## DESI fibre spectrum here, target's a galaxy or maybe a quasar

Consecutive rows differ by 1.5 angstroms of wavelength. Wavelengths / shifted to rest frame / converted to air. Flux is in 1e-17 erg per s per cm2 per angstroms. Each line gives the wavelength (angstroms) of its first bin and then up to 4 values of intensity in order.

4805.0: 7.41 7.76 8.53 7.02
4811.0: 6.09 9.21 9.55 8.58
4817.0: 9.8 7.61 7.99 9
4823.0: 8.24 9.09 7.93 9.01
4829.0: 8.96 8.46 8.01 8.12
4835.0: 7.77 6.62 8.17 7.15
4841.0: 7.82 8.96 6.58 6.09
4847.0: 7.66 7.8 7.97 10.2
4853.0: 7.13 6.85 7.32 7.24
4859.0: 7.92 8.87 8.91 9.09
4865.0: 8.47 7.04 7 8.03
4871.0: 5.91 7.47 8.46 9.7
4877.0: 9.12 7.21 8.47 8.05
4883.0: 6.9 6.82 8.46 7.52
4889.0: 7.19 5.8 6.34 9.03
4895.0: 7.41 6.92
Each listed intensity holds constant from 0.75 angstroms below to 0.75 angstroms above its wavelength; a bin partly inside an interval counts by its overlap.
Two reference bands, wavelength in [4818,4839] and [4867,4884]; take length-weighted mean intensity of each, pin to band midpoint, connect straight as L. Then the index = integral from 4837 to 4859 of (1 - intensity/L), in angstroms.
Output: 1.1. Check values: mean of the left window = 8.21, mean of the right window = 7.82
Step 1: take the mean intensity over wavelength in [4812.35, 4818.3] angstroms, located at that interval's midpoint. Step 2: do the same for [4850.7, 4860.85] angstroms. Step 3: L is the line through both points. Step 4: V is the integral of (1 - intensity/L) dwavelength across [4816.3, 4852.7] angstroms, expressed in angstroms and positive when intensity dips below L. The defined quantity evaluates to 1.9 angstroms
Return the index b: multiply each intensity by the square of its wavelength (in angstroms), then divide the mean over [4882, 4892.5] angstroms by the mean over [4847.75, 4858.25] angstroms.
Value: 0.9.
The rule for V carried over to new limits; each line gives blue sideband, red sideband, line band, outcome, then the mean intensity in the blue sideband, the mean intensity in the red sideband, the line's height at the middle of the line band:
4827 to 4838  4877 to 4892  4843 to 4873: 0.3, 8.12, 7.42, 7.77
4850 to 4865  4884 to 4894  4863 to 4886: -0.5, 8.18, 7.28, 7.69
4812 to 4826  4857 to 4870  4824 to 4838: 0.6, 8.73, 8.08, 8.56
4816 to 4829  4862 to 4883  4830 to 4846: 1.5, 8.61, 7.99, 8.42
